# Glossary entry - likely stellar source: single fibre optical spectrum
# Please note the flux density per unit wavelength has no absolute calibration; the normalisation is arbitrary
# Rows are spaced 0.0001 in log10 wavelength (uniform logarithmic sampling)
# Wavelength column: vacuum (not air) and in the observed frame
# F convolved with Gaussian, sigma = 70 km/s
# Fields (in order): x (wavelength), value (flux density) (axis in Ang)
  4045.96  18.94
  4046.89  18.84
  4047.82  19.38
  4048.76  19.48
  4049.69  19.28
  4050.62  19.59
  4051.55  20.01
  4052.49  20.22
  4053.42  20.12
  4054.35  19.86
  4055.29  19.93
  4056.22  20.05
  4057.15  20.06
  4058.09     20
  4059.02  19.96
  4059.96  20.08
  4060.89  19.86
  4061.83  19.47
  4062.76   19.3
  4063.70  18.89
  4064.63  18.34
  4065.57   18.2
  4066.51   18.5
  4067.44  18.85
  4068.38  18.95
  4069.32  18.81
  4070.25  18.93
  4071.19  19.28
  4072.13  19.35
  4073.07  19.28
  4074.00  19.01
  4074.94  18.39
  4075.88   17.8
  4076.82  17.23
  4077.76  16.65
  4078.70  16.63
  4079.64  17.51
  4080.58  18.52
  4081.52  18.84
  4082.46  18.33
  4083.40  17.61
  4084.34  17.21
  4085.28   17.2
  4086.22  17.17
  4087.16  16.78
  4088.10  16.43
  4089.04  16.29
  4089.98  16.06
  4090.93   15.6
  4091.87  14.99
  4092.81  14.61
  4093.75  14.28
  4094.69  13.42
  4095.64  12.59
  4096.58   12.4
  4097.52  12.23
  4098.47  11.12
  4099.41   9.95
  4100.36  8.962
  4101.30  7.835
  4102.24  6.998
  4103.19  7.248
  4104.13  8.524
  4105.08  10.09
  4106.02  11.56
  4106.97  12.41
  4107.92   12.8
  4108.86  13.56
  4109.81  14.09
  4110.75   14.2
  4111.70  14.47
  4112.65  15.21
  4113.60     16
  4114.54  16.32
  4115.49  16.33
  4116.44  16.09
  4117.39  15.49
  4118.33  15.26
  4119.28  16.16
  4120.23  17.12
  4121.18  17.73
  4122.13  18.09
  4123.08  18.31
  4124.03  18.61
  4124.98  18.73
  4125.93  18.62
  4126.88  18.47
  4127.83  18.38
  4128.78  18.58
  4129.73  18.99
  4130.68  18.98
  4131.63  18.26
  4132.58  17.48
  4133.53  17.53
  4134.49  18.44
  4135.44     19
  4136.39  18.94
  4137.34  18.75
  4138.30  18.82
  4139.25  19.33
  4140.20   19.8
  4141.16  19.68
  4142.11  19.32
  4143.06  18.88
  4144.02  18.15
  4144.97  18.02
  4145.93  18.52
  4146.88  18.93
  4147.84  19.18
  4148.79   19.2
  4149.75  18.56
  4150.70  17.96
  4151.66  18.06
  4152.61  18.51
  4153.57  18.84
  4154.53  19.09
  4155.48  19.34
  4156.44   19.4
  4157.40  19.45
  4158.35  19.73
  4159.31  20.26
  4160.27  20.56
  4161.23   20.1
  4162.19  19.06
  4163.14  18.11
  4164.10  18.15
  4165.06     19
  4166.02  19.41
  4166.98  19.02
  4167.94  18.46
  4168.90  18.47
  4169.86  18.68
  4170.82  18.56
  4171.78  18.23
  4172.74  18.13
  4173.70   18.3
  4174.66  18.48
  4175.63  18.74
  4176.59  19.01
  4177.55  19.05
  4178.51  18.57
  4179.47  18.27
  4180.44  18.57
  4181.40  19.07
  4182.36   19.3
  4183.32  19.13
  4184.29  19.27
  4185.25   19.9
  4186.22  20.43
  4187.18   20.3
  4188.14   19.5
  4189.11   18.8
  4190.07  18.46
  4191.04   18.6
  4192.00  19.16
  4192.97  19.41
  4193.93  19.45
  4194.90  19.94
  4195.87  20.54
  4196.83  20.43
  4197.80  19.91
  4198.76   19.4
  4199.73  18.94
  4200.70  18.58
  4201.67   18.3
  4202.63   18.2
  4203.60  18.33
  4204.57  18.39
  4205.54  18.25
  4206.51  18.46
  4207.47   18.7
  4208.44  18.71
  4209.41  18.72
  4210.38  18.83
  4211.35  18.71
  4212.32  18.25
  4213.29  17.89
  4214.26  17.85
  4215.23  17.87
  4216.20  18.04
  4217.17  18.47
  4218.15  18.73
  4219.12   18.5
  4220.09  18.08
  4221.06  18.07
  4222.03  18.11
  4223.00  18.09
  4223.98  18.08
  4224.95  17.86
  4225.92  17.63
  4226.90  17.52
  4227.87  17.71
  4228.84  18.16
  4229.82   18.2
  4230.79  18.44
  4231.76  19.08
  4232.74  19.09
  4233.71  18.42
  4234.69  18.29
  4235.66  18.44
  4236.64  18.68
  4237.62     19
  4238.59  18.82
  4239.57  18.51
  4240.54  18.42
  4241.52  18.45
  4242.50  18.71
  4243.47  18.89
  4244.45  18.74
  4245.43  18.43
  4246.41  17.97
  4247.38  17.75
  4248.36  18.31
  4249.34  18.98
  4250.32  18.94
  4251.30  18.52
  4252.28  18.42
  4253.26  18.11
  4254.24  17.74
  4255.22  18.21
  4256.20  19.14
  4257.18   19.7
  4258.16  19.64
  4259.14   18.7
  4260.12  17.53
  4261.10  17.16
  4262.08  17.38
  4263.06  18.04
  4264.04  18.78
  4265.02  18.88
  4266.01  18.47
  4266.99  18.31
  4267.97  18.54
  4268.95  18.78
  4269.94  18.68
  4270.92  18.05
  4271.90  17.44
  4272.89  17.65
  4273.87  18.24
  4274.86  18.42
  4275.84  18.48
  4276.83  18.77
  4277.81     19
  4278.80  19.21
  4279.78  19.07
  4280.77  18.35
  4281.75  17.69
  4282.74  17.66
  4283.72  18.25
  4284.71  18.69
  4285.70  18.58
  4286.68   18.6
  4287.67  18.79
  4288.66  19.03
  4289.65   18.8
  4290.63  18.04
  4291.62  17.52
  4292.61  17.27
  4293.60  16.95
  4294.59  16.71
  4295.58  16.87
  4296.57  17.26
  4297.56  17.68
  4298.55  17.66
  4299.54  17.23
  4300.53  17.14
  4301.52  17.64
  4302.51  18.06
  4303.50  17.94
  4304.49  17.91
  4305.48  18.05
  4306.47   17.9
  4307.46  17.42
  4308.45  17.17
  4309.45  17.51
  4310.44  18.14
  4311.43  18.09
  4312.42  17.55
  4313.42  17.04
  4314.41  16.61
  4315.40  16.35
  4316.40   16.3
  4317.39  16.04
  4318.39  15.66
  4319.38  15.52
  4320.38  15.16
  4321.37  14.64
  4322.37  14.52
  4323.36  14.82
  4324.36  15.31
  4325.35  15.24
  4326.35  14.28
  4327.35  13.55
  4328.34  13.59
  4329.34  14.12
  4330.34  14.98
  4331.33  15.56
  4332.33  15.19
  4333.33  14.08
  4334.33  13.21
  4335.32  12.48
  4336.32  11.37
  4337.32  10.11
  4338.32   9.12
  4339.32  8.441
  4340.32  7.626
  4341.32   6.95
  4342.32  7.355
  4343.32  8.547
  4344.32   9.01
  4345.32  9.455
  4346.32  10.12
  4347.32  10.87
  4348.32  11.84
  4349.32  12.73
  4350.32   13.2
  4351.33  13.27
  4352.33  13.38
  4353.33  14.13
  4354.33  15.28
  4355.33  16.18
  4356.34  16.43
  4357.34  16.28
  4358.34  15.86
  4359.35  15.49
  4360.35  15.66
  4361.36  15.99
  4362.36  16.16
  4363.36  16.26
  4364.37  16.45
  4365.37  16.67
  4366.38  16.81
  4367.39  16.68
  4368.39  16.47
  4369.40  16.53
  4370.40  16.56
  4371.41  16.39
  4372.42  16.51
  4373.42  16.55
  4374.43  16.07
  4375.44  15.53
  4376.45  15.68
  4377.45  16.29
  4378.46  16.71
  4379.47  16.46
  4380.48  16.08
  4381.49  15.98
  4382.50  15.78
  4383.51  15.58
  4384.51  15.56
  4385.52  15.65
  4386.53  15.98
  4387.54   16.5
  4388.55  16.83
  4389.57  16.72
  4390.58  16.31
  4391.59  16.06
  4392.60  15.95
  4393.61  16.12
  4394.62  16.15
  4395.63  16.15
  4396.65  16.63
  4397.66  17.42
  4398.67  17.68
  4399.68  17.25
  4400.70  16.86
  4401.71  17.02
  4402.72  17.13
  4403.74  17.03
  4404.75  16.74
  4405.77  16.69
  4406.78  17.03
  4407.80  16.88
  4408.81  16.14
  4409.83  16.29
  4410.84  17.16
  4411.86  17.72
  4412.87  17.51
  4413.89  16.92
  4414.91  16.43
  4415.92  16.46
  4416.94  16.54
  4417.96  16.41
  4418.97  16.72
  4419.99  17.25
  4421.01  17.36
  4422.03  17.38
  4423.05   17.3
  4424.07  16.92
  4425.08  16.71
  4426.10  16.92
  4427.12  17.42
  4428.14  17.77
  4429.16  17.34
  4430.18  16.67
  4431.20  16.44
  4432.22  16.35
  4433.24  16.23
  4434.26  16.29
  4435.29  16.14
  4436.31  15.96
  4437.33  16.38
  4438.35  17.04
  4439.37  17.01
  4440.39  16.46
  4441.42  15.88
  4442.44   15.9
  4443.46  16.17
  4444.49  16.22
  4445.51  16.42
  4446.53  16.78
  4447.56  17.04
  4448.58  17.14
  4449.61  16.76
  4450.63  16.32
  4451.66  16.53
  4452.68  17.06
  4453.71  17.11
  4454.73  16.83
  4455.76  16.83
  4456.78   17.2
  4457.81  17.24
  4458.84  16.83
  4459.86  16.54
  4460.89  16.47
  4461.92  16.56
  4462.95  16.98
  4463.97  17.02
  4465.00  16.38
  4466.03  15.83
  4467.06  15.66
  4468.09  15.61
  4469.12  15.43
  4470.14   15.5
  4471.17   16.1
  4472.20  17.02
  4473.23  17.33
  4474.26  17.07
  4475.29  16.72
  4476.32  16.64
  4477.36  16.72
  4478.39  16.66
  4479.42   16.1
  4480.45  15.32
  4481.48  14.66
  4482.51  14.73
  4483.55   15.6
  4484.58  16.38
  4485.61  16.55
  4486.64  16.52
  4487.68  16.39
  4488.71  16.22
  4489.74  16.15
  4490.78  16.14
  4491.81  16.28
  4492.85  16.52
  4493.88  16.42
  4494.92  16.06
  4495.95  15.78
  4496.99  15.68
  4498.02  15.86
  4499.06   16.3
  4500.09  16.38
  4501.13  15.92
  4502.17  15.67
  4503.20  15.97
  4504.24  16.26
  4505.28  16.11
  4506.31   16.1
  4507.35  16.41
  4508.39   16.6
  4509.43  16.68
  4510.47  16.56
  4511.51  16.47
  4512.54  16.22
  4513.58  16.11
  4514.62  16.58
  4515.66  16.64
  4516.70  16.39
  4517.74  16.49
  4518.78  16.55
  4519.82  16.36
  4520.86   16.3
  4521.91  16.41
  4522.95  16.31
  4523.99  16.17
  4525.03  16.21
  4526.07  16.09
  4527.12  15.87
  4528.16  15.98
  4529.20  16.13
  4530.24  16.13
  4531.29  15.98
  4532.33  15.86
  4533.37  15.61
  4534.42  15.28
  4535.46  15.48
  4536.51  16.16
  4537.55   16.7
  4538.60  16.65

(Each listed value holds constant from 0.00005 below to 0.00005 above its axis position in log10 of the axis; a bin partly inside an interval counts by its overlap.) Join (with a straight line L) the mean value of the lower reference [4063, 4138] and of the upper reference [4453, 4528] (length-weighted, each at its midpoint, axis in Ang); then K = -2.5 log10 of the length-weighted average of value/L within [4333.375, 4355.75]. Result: 0.41 mag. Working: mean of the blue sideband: 16.1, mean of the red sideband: 16.3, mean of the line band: 11.2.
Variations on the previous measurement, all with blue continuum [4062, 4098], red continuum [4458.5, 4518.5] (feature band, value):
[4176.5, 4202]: -0.143 mag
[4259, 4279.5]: -0.099 mag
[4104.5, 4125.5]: 0.113 mag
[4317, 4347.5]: 0.309 mag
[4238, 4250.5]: -0.108 mag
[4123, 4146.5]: -0.101 mag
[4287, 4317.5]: -0.056 mag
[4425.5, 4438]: -0.019 mag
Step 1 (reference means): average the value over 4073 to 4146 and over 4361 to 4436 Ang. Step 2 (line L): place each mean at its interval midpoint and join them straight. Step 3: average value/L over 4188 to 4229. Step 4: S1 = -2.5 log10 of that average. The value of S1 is -0.15 mag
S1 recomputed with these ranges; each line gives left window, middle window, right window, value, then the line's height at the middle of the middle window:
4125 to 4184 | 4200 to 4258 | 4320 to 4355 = -0.14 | 16.2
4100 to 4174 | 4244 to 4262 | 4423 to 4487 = -0.09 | 16.9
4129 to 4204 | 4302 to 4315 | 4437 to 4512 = 0.01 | 17.8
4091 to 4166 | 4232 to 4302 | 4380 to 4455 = -0.11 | 16.6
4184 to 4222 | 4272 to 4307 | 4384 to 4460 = 0.00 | 18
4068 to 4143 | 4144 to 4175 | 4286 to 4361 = -0.19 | 15.9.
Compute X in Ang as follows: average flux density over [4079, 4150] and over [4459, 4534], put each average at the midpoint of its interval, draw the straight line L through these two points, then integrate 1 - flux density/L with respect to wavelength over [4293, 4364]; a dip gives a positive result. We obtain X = 6.4 Ang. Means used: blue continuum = 16.1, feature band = 14.7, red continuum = 16.2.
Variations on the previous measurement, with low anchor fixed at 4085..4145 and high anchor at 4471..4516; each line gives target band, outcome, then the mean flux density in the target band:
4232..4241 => -1.6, 18.6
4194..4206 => -2.5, 19.1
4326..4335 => 1.0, 14.3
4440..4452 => -0.2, 16.5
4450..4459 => -0.4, 16.9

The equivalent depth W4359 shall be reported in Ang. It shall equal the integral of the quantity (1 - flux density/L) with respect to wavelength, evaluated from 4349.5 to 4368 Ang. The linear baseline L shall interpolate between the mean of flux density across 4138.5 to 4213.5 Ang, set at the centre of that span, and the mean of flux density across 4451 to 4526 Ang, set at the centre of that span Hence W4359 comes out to 2.01 Ang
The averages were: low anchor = 19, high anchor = 16.3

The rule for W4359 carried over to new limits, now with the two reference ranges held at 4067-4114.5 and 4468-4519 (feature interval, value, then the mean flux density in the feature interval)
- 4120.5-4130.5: -2.2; 18.4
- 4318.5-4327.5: 0.5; 14.9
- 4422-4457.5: -1.4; 16.7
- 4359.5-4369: -0.3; 16.3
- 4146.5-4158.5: -2.9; 18.9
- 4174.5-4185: -2.5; 18.9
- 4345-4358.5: 2.0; 13.5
